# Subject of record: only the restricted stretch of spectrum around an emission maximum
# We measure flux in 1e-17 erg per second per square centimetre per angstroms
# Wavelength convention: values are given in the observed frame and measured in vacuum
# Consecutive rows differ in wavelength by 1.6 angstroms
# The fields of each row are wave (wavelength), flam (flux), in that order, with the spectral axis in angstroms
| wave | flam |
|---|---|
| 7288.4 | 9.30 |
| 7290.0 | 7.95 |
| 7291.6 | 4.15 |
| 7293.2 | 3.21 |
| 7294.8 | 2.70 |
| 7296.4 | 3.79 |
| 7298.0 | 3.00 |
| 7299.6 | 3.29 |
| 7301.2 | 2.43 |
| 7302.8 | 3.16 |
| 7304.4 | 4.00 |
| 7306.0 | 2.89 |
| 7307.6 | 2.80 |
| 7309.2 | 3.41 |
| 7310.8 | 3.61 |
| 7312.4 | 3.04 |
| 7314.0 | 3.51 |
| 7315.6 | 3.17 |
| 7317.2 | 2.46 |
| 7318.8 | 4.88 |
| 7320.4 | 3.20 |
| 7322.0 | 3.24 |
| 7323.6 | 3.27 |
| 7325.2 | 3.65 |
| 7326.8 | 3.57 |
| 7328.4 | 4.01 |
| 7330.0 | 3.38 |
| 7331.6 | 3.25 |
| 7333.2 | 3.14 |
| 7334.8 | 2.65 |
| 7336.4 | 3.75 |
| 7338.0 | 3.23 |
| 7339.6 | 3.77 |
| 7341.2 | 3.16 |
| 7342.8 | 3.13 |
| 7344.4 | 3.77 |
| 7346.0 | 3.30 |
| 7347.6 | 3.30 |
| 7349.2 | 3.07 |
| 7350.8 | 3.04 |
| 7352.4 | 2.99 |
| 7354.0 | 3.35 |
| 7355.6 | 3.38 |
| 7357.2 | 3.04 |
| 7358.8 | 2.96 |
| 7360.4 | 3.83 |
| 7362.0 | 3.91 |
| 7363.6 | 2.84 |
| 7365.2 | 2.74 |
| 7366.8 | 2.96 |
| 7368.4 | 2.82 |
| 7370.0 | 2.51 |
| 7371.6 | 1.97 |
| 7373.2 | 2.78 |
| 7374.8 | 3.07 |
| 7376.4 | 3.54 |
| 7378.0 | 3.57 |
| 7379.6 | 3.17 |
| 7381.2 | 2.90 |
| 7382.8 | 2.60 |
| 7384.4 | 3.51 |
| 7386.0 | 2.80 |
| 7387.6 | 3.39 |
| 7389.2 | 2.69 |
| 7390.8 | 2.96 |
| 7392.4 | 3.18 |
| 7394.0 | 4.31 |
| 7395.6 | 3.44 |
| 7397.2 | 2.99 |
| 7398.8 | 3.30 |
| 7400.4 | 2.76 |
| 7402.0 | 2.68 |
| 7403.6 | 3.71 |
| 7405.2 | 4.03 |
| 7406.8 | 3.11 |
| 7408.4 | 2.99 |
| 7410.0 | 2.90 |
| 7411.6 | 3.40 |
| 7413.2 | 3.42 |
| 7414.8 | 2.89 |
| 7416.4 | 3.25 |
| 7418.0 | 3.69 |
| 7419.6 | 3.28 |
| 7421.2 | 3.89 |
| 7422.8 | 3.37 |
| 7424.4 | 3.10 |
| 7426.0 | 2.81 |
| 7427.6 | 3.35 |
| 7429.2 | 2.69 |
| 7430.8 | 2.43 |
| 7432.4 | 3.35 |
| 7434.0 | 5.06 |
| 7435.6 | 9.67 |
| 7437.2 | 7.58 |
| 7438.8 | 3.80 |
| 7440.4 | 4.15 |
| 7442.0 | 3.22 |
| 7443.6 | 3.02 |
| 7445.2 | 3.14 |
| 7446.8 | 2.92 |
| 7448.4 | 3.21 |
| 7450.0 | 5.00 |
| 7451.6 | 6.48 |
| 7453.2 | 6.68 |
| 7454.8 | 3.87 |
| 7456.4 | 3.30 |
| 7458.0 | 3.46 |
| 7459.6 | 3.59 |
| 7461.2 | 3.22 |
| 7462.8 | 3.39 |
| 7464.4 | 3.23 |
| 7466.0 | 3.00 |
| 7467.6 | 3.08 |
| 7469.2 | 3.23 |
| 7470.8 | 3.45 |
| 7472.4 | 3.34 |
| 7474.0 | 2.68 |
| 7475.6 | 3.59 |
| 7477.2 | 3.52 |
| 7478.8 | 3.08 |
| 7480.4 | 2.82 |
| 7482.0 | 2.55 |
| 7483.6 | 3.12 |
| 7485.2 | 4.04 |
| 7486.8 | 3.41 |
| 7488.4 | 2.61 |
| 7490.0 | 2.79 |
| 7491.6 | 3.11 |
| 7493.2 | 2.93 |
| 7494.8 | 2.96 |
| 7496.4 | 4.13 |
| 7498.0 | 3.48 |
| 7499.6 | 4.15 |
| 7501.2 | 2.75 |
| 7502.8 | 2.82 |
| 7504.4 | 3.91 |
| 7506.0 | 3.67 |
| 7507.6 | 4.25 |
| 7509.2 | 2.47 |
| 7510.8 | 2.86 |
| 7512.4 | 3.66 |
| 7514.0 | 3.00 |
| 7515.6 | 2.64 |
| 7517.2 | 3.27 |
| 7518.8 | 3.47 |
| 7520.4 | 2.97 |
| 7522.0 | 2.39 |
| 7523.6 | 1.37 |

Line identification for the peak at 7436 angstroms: [S II]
